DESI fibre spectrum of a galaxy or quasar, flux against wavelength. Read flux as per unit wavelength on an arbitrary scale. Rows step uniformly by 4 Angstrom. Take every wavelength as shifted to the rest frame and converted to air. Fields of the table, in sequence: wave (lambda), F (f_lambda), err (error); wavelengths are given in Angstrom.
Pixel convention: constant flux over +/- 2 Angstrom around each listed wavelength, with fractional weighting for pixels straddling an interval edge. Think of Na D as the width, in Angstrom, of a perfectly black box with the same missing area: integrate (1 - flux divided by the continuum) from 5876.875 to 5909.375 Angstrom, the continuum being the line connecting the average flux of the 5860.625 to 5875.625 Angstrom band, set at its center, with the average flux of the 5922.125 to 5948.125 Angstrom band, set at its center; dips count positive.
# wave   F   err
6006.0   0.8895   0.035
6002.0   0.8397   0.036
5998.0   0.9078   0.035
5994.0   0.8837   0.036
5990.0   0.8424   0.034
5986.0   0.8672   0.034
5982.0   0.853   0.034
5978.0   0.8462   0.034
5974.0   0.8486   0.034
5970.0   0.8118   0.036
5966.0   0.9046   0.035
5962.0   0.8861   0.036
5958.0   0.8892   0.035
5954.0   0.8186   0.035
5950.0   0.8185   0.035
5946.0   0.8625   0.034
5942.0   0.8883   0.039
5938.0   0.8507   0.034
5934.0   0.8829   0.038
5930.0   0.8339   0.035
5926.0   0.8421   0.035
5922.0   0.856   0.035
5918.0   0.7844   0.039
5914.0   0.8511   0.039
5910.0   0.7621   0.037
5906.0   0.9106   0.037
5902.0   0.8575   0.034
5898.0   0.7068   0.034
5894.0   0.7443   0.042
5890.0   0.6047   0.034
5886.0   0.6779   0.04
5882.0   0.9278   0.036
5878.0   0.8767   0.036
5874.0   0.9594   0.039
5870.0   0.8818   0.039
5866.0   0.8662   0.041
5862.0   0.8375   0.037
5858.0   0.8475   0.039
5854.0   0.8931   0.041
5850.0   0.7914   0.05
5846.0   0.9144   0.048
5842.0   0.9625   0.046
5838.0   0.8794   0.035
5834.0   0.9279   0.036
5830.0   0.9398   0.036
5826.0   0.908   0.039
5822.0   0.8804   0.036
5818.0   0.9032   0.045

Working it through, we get 3.4 Angstrom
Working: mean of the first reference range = 0.886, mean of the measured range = 0.785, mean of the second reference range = 0.86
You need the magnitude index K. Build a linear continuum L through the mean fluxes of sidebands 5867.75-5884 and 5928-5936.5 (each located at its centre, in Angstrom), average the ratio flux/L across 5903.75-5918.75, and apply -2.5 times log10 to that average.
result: 0.06 mag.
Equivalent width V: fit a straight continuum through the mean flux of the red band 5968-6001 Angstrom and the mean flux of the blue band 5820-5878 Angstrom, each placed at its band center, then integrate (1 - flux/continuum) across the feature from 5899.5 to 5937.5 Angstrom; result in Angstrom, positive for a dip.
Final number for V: 1.43 Angstrom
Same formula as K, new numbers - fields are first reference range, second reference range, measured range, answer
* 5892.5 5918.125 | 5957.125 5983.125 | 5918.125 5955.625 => -0.02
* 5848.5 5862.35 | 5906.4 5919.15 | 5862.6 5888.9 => -0.03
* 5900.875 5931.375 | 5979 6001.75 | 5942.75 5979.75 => 0.00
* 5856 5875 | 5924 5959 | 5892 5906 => 0.10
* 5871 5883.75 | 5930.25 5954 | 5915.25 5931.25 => 0.06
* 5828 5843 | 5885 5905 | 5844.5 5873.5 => -0.02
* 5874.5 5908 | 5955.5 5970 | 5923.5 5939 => -0.01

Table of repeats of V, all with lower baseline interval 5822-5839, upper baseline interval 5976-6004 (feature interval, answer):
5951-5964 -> 0.2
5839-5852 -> 0.3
